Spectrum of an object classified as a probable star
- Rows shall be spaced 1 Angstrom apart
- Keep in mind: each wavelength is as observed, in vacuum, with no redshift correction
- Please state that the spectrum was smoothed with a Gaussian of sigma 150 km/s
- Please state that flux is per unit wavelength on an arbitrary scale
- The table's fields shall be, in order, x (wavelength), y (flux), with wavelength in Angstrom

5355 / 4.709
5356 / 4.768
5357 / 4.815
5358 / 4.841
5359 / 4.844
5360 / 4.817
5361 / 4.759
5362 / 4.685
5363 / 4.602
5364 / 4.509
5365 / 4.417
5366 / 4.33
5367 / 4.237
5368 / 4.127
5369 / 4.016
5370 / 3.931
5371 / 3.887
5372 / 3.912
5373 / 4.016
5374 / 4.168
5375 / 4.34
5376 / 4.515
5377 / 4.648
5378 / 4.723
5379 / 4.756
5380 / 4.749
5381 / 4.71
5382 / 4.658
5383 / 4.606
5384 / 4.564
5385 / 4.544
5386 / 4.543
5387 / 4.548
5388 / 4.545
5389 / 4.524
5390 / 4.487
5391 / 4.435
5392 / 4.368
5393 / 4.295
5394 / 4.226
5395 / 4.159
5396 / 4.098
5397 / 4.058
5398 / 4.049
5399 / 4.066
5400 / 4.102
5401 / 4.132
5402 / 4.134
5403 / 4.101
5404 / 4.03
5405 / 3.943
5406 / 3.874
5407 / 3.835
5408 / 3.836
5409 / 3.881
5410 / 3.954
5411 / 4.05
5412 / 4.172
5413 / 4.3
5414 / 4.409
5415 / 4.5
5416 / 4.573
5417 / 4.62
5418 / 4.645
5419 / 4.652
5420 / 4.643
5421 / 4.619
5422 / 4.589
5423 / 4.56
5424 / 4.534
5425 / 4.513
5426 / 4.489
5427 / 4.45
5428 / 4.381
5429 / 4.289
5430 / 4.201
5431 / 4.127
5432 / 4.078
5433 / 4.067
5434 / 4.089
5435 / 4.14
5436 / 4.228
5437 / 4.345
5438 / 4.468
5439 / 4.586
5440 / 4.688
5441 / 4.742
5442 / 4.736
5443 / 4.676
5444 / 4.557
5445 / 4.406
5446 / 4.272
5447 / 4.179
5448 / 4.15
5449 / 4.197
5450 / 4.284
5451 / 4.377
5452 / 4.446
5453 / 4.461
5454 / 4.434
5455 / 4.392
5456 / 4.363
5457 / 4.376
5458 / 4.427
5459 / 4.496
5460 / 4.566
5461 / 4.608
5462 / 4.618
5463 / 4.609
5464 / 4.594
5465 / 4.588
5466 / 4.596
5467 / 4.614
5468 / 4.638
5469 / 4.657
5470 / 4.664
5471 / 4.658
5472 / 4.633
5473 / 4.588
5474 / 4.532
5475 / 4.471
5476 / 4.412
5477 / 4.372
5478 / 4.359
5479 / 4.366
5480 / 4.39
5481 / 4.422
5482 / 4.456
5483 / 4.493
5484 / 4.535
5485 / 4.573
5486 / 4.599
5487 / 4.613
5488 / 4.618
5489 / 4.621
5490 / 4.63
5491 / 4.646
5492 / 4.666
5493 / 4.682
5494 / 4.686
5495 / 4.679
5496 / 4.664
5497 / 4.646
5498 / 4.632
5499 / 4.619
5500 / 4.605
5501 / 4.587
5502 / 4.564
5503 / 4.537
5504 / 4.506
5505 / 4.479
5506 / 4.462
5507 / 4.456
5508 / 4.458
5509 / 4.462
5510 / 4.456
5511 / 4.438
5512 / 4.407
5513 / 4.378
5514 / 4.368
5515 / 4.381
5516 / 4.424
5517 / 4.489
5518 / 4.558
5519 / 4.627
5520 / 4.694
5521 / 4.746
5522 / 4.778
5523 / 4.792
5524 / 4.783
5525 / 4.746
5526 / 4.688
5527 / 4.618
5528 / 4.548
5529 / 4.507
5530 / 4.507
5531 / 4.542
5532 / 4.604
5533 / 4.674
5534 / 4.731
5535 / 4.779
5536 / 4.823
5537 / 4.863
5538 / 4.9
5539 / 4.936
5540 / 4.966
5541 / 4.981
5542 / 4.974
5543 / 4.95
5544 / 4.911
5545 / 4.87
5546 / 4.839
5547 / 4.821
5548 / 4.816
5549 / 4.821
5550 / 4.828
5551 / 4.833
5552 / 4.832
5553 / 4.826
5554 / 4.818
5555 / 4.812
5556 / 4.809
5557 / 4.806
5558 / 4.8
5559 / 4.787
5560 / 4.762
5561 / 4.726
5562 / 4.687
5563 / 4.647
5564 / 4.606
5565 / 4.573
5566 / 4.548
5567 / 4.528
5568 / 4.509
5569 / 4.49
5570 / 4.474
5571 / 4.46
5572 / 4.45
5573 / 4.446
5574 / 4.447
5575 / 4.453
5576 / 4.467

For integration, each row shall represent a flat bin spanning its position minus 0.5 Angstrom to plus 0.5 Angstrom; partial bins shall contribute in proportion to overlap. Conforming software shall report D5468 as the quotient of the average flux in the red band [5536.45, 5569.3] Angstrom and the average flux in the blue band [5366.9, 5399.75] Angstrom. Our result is 1.1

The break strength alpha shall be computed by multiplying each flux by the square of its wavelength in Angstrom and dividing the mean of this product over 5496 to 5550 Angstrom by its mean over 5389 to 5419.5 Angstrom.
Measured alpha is 1.16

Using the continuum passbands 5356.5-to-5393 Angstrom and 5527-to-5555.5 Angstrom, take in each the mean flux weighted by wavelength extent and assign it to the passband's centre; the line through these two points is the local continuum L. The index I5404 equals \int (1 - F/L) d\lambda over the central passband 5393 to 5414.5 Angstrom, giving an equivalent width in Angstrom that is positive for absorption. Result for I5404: 2.2 Angstrom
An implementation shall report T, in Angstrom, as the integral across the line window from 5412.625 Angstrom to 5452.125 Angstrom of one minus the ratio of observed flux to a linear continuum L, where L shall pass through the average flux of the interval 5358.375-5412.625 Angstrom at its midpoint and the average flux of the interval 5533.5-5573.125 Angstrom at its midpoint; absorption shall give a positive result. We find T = 0.1 Angstrom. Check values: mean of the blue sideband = 4.31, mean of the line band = 4.42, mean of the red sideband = 4.75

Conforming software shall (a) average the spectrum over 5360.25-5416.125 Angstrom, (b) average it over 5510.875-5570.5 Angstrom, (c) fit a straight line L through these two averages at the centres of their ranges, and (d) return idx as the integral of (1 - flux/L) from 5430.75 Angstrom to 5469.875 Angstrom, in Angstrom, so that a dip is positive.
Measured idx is 0.2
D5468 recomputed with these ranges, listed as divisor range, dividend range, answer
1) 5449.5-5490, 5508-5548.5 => 1.04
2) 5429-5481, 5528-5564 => 1.08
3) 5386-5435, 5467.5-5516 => 1.06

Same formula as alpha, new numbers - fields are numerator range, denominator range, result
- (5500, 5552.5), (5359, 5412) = 1.14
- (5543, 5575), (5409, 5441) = 1.12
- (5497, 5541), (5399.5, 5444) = 1.11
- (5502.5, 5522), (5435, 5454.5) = 1.04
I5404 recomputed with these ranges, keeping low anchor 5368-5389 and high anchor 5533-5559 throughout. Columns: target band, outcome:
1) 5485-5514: 1.0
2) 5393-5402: 0.7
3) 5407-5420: 0.6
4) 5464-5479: 0.3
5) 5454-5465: 0.3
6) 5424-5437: 0.8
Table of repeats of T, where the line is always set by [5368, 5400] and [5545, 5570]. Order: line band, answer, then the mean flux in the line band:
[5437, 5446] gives -0.20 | 4.57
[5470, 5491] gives 0.17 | 4.52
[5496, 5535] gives 0.57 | 4.57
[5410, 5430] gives -0.11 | 4.45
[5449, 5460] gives 0.25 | 4.4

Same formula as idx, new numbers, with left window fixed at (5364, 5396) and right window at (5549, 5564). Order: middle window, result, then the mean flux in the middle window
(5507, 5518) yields 0.6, 4.43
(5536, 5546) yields -0.4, 4.92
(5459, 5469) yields -0.1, 4.6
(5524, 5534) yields 0.2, 4.62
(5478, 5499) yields 0.2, 4.58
